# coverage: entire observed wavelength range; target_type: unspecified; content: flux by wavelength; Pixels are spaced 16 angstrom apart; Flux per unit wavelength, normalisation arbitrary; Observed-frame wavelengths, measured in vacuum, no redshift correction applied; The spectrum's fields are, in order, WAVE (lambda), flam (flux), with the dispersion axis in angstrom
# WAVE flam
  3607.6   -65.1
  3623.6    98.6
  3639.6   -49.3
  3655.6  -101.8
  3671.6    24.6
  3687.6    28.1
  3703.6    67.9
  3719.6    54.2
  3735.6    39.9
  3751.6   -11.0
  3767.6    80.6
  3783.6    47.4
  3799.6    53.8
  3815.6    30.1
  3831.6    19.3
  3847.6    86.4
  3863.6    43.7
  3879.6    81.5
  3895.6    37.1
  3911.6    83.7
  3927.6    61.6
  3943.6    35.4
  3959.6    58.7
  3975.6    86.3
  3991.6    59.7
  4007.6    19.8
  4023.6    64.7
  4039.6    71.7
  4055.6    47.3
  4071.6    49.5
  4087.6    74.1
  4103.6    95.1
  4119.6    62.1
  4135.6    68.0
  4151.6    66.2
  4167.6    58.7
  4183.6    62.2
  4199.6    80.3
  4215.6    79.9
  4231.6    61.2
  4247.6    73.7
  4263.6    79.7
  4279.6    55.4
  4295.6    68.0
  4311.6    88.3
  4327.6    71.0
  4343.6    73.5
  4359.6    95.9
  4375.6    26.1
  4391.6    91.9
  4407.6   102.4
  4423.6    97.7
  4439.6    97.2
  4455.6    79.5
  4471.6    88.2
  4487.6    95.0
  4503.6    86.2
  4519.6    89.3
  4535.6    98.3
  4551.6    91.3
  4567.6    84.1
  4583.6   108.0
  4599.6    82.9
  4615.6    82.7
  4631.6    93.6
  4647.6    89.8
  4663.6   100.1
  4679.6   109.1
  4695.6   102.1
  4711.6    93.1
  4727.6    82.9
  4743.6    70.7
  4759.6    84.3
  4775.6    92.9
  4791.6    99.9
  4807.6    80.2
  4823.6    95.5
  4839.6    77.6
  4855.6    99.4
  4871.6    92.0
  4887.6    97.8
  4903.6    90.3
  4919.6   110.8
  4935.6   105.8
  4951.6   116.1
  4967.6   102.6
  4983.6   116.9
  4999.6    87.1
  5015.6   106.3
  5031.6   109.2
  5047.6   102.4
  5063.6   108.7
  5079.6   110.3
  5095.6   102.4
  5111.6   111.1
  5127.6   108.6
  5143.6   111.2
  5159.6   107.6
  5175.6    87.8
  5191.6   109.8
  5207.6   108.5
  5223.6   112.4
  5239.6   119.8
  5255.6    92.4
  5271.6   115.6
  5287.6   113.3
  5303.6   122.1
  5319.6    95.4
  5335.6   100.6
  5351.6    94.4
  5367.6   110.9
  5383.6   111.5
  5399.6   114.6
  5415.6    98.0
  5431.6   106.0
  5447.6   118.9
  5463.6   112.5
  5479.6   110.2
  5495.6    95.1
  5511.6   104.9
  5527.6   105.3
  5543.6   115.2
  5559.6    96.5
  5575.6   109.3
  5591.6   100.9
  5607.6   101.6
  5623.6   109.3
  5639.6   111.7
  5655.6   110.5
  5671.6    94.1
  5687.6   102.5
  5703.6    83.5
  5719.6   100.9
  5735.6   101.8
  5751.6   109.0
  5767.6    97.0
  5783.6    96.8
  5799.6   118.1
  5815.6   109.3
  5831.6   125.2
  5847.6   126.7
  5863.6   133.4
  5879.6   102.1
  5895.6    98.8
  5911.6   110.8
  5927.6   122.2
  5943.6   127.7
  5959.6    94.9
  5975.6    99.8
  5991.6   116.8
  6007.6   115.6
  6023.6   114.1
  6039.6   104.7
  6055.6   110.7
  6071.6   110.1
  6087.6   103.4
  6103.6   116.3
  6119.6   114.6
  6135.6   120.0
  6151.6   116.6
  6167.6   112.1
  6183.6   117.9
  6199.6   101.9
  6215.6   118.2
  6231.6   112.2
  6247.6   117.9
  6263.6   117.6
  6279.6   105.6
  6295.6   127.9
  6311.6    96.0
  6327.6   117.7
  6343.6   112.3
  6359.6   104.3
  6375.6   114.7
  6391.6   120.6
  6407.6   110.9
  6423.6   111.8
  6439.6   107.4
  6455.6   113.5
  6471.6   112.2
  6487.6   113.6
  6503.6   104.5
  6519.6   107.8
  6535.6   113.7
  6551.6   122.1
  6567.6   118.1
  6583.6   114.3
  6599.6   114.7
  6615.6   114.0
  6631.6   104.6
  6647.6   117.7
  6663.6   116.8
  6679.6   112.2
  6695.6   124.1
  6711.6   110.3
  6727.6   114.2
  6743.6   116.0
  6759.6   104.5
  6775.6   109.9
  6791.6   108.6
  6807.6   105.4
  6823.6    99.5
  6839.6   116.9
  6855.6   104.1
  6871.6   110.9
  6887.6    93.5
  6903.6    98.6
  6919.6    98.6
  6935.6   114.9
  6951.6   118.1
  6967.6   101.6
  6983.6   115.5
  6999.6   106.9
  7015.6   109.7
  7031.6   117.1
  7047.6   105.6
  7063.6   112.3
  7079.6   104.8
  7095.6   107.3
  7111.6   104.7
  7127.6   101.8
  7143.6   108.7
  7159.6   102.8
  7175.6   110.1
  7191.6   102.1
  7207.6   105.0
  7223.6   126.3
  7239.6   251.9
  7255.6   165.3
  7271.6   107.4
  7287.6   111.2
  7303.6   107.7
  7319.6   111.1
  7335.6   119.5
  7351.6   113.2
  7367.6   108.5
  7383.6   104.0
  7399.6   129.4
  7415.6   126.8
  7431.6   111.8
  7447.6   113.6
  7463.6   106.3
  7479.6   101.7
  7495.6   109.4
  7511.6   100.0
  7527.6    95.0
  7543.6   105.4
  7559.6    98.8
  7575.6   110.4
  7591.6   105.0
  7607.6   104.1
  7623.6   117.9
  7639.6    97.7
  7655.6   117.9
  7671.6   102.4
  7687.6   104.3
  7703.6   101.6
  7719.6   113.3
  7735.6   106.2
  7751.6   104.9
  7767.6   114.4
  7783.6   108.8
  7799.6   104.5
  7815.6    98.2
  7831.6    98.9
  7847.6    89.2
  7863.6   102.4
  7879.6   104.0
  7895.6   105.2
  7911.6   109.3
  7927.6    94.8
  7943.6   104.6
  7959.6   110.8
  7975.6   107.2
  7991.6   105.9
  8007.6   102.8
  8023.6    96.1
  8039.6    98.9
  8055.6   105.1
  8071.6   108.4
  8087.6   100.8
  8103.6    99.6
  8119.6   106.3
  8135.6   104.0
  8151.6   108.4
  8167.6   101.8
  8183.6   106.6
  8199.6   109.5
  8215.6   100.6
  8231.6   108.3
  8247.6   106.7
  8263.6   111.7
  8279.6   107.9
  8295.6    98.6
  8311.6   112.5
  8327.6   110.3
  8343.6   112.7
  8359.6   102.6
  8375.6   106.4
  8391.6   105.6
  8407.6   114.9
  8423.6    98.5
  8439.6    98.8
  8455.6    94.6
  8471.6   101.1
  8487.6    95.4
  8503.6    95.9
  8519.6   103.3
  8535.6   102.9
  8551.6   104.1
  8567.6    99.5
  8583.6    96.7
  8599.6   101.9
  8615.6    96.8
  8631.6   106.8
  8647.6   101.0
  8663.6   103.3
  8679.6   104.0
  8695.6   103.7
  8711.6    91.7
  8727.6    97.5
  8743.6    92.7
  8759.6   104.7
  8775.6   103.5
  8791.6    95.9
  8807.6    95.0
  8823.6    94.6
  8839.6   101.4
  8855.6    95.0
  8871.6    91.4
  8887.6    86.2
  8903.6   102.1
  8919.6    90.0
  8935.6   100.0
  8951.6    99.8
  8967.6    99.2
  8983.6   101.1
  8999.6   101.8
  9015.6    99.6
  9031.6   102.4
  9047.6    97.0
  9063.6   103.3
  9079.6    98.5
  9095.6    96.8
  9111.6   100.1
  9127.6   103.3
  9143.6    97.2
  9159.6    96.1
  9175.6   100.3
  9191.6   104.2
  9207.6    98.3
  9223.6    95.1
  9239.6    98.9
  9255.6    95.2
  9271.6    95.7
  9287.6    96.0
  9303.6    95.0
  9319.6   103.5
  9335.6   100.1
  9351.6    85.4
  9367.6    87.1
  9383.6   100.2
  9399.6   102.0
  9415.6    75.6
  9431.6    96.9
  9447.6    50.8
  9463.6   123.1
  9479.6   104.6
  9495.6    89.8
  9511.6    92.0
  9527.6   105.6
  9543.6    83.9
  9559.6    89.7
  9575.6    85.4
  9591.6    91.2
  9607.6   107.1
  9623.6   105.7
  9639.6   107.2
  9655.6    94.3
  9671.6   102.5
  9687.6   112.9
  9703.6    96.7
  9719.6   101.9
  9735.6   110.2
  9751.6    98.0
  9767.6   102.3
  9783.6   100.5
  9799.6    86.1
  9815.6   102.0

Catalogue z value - 0.102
